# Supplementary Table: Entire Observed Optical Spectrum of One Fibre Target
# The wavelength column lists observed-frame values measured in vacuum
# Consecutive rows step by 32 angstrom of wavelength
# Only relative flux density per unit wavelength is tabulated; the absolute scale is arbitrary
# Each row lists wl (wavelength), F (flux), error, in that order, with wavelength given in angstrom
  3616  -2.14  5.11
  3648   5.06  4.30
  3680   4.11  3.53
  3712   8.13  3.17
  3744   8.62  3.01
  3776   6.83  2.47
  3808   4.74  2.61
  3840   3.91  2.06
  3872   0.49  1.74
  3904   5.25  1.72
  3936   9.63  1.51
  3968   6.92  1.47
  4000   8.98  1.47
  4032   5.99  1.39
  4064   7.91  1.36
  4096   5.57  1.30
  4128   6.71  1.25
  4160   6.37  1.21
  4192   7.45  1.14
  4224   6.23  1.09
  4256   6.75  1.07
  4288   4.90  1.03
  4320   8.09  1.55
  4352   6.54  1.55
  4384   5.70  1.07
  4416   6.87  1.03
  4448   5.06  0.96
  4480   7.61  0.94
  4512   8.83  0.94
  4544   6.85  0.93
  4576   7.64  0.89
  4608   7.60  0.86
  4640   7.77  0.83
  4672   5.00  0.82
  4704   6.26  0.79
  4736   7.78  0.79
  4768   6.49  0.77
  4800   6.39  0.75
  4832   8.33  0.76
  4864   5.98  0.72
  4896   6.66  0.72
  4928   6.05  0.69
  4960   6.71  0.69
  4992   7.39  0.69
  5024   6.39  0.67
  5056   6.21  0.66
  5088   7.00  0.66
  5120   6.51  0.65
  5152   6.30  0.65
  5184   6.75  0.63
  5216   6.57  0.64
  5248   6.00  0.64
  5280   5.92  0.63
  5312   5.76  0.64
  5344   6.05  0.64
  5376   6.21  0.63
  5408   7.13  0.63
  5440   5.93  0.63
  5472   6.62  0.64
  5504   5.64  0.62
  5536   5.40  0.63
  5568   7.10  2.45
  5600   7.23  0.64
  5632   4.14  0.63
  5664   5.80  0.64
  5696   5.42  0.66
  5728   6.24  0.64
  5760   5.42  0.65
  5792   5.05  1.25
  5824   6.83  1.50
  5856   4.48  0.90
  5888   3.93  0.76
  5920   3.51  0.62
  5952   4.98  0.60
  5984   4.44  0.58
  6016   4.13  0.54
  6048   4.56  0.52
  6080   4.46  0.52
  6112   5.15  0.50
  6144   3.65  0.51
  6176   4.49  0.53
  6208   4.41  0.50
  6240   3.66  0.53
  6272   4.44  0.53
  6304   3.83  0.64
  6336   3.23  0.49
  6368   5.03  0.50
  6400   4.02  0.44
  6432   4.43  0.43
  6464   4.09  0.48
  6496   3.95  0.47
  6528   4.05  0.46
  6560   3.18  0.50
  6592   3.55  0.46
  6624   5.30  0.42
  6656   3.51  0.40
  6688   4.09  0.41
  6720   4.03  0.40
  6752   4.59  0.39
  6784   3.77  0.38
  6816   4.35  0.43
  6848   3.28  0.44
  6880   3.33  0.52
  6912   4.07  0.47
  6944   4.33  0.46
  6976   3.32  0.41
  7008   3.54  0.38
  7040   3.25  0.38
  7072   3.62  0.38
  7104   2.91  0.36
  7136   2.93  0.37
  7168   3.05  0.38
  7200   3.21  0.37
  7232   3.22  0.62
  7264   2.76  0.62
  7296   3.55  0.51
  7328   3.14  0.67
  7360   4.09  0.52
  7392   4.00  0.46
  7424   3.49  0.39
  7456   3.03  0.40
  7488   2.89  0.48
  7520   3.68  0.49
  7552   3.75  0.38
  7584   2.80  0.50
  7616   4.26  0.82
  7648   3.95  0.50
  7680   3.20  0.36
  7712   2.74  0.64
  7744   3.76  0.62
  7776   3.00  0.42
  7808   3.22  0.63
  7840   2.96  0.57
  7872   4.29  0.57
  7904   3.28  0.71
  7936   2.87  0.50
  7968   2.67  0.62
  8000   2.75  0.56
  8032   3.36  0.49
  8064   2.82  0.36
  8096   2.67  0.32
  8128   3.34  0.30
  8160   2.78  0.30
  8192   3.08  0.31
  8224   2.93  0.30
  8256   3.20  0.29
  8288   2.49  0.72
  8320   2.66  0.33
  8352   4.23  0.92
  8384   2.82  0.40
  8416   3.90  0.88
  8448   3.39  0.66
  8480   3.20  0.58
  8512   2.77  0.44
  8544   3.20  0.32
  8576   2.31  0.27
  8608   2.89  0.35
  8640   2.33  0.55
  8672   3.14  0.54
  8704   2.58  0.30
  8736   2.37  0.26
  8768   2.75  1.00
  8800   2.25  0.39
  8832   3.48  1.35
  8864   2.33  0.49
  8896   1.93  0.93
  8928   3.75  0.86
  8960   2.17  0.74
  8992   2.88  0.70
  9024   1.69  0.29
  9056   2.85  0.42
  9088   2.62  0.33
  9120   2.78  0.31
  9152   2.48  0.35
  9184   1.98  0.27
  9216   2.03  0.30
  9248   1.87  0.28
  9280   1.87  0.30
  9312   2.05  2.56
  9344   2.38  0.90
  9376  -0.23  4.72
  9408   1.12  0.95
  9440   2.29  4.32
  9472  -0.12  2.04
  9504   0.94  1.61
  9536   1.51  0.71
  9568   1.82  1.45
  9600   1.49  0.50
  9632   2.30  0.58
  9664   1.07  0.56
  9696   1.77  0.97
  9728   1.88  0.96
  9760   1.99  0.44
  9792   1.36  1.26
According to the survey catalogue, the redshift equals 0.000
